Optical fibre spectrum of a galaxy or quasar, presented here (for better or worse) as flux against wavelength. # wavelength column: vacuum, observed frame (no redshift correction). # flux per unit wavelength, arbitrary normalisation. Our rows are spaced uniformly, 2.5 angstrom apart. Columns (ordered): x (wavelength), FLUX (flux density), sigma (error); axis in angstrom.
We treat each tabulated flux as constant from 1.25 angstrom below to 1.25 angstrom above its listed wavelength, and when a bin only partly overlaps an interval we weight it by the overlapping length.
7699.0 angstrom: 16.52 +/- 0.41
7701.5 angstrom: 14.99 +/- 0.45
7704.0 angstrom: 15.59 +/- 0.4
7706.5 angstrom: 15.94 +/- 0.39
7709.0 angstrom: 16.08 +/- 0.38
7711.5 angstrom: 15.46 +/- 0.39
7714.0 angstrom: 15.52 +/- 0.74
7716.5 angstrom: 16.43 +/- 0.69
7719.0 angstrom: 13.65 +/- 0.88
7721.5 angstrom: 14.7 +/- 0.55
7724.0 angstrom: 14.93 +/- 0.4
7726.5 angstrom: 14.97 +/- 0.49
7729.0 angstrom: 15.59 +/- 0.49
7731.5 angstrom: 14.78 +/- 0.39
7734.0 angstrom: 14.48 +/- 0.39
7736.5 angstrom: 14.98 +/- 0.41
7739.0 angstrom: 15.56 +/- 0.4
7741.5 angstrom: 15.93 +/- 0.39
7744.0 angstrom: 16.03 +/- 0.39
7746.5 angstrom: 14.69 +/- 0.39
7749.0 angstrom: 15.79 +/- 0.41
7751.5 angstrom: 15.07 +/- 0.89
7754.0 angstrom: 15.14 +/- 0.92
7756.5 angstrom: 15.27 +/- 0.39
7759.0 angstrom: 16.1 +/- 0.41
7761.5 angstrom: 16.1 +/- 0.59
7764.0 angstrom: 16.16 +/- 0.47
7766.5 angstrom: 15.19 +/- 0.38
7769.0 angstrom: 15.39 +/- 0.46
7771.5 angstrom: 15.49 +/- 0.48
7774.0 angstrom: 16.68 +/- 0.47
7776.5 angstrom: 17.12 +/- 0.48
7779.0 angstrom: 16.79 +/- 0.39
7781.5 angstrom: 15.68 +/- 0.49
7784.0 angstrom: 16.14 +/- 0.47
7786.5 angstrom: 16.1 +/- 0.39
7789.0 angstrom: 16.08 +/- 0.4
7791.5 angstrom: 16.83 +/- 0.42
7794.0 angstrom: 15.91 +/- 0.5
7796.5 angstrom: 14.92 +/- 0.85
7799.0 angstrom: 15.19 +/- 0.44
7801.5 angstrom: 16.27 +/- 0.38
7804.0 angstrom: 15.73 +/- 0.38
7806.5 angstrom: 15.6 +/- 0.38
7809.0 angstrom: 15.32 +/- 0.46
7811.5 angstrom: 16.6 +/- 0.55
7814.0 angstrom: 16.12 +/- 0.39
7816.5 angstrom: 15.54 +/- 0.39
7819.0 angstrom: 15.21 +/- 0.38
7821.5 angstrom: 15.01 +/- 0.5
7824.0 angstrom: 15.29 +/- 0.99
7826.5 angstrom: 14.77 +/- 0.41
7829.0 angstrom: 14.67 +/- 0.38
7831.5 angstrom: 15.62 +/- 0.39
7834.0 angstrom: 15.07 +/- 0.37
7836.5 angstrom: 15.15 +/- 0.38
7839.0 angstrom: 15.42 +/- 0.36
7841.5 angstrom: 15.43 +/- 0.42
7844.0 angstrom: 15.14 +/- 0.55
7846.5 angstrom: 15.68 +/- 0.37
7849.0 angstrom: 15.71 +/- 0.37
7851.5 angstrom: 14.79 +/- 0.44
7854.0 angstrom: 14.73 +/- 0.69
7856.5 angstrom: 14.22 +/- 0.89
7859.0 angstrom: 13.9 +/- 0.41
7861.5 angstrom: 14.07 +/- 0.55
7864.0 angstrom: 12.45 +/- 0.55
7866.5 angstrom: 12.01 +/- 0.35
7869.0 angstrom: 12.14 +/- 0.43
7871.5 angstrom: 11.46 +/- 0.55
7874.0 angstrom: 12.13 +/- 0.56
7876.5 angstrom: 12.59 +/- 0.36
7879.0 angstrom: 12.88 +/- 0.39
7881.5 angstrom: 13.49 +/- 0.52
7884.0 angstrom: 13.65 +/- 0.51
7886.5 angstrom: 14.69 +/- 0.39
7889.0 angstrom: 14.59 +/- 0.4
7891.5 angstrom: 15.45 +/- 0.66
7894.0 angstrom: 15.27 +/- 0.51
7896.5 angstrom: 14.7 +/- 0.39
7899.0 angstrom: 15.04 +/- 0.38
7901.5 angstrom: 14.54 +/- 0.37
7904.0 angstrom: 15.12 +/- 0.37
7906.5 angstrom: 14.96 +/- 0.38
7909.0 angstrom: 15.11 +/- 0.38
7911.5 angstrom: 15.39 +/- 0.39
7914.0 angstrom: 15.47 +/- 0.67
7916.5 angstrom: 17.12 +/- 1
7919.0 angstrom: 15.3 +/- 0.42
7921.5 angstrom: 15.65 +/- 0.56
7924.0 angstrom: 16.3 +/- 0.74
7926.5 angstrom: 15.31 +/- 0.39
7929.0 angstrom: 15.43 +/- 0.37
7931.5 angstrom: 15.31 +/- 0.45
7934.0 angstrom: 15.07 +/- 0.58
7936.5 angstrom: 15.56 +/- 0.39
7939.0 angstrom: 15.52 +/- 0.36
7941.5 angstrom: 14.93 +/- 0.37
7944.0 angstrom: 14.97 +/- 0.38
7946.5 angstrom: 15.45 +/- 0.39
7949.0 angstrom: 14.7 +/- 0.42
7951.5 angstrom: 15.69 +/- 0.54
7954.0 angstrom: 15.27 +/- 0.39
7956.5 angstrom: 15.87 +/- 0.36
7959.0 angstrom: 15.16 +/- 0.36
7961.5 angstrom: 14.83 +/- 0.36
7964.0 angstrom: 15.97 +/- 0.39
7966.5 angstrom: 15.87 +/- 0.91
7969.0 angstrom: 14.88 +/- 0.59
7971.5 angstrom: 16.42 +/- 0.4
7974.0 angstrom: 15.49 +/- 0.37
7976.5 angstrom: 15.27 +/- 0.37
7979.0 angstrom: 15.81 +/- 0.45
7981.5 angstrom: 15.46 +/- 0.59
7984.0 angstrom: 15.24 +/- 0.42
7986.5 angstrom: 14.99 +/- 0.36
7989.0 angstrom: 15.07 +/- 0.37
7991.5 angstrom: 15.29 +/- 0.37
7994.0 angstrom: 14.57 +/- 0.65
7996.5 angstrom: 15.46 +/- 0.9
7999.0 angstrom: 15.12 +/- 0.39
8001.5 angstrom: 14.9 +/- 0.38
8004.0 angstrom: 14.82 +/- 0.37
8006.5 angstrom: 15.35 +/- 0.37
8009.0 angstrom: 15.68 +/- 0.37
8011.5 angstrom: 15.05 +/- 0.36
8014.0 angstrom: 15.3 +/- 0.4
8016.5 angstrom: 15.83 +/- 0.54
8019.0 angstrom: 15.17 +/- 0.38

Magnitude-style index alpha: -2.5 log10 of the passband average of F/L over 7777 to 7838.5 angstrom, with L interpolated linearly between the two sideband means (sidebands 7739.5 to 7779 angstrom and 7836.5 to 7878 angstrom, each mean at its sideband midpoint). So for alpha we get -0.06 mag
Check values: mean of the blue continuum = 15.8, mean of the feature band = 15.7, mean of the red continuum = 13.9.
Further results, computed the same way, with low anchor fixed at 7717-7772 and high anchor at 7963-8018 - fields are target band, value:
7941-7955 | 0.01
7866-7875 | 0.27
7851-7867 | 0.12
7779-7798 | -0.05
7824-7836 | 0.02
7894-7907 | 0.03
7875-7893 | 0.11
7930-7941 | 0.00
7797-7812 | -0.03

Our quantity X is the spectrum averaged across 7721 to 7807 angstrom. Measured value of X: 15.6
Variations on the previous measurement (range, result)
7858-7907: 13.7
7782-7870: 15.1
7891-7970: 15.4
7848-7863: 14.5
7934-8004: 15.3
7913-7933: 15.7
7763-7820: 15.9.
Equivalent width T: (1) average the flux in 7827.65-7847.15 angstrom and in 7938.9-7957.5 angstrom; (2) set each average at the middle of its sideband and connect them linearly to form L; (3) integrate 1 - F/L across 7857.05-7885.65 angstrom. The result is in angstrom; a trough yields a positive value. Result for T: 4.5 angstrom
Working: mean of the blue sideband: 15.3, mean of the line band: 12.9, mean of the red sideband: 15.3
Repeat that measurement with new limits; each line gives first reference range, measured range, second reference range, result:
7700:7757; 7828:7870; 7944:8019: 2.2 angstrom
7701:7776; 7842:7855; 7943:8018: 0.1 angstrom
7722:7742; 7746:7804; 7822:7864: -3.1 angstrom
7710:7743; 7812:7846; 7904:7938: 0.1 angstrom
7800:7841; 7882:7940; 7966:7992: 0.8 angstrom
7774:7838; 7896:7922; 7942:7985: 0.4 angstrom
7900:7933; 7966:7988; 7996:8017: -0.2 angstrom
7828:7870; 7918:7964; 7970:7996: -0.9 angstrom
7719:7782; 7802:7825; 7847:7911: -1.3 angstrom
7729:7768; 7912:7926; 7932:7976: -0.5 angstrom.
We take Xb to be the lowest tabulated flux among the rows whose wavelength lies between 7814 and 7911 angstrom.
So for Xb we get 11.46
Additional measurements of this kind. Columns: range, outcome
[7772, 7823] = 14.92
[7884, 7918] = 13.65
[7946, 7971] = 14.7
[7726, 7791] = 14.48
